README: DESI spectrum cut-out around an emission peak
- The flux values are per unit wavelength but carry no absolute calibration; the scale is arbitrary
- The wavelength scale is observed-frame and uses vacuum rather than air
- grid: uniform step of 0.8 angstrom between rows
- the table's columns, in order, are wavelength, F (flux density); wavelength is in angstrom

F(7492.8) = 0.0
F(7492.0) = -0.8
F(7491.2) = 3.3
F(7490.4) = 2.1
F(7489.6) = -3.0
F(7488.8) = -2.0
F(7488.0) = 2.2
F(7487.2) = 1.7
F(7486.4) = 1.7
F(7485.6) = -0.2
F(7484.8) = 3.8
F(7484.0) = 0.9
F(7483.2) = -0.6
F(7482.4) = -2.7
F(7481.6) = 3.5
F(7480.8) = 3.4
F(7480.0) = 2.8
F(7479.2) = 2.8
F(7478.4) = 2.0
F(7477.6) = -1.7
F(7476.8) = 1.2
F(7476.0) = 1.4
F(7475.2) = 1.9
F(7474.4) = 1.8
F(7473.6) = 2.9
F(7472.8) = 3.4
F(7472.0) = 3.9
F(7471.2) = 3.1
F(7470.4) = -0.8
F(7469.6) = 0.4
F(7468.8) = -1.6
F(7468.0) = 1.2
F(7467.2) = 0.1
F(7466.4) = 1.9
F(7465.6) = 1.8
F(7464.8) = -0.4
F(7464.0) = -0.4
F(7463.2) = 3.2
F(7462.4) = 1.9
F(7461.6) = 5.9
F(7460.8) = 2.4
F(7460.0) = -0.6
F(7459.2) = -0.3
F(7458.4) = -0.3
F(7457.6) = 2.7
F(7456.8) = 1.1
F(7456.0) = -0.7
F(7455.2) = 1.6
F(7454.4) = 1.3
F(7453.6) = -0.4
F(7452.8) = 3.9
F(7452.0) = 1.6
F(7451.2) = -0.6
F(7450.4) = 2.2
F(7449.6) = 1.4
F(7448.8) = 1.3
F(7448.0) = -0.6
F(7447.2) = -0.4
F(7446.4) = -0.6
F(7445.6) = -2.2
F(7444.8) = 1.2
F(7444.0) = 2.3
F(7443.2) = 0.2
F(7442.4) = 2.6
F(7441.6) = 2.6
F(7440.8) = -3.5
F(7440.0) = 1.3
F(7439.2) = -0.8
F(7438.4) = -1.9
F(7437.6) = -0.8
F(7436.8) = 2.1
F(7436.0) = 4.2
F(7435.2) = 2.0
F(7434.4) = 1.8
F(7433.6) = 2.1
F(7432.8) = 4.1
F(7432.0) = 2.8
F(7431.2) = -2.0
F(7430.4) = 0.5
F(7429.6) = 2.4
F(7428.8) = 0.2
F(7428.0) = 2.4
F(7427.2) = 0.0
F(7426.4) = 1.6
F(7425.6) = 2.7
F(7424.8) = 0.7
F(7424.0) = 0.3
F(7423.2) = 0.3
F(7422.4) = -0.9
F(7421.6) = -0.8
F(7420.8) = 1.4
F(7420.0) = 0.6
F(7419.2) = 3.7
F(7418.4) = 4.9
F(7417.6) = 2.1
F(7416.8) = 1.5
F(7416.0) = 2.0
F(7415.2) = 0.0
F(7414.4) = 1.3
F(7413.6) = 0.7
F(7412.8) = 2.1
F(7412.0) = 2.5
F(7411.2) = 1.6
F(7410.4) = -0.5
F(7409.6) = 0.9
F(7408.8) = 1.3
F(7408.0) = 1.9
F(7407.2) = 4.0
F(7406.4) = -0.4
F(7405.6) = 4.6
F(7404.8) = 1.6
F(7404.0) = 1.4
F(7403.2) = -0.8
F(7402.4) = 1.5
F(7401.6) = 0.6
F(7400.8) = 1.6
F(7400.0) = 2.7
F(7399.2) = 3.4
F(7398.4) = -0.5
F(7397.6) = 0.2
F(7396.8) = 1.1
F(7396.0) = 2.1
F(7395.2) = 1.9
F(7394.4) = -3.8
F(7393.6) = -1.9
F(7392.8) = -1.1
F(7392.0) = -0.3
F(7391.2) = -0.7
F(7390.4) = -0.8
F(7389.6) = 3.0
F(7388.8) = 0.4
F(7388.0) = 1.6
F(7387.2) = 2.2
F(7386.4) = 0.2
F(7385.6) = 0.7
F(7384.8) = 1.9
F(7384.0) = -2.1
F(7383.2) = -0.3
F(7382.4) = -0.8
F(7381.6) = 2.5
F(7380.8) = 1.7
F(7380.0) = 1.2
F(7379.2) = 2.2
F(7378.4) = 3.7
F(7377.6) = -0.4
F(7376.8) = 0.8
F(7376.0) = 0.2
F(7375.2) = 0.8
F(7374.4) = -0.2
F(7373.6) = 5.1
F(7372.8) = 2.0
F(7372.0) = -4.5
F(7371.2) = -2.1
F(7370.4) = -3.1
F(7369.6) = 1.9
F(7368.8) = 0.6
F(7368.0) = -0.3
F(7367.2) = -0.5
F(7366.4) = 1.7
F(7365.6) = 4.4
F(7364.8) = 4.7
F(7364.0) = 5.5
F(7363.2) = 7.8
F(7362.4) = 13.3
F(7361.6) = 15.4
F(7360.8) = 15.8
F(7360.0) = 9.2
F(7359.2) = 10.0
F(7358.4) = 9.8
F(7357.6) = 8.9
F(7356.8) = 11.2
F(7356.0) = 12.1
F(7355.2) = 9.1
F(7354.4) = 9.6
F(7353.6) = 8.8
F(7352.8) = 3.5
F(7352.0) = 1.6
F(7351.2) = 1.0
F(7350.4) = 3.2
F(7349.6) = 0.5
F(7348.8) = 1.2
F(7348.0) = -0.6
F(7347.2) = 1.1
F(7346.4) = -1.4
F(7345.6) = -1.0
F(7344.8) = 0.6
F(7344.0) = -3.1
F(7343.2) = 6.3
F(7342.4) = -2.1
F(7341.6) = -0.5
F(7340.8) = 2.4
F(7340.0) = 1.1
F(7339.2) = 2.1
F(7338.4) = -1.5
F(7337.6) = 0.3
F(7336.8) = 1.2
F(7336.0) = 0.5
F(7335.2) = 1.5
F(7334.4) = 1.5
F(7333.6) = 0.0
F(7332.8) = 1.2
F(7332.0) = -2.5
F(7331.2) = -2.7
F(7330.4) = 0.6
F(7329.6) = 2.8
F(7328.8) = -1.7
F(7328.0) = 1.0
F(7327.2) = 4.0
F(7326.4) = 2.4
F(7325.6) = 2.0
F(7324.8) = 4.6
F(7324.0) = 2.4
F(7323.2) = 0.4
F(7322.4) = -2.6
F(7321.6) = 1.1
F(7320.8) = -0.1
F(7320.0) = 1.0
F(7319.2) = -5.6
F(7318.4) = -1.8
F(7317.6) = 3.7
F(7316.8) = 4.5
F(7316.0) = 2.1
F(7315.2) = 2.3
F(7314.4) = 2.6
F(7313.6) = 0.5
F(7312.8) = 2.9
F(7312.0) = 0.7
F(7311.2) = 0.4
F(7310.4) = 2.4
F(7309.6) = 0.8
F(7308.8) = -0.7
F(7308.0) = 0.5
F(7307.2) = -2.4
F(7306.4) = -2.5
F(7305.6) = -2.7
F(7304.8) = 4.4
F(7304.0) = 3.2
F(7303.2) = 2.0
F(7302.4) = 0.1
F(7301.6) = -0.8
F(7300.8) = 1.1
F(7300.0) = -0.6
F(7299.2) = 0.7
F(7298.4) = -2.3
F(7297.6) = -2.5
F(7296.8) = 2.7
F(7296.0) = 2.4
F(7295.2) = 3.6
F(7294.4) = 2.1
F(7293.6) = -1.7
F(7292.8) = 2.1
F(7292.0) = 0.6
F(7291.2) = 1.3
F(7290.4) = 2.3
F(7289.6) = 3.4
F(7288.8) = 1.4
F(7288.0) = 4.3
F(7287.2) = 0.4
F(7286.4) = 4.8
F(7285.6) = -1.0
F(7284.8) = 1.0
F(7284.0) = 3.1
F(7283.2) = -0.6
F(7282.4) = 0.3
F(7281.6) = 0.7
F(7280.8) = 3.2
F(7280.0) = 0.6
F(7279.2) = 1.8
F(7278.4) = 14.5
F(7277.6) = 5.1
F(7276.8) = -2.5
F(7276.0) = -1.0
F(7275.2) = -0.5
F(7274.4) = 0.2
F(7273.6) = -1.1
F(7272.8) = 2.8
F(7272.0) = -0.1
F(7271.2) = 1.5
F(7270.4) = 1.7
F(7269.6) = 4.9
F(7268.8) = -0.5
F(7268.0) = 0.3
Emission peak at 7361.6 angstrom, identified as [O II] 3727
